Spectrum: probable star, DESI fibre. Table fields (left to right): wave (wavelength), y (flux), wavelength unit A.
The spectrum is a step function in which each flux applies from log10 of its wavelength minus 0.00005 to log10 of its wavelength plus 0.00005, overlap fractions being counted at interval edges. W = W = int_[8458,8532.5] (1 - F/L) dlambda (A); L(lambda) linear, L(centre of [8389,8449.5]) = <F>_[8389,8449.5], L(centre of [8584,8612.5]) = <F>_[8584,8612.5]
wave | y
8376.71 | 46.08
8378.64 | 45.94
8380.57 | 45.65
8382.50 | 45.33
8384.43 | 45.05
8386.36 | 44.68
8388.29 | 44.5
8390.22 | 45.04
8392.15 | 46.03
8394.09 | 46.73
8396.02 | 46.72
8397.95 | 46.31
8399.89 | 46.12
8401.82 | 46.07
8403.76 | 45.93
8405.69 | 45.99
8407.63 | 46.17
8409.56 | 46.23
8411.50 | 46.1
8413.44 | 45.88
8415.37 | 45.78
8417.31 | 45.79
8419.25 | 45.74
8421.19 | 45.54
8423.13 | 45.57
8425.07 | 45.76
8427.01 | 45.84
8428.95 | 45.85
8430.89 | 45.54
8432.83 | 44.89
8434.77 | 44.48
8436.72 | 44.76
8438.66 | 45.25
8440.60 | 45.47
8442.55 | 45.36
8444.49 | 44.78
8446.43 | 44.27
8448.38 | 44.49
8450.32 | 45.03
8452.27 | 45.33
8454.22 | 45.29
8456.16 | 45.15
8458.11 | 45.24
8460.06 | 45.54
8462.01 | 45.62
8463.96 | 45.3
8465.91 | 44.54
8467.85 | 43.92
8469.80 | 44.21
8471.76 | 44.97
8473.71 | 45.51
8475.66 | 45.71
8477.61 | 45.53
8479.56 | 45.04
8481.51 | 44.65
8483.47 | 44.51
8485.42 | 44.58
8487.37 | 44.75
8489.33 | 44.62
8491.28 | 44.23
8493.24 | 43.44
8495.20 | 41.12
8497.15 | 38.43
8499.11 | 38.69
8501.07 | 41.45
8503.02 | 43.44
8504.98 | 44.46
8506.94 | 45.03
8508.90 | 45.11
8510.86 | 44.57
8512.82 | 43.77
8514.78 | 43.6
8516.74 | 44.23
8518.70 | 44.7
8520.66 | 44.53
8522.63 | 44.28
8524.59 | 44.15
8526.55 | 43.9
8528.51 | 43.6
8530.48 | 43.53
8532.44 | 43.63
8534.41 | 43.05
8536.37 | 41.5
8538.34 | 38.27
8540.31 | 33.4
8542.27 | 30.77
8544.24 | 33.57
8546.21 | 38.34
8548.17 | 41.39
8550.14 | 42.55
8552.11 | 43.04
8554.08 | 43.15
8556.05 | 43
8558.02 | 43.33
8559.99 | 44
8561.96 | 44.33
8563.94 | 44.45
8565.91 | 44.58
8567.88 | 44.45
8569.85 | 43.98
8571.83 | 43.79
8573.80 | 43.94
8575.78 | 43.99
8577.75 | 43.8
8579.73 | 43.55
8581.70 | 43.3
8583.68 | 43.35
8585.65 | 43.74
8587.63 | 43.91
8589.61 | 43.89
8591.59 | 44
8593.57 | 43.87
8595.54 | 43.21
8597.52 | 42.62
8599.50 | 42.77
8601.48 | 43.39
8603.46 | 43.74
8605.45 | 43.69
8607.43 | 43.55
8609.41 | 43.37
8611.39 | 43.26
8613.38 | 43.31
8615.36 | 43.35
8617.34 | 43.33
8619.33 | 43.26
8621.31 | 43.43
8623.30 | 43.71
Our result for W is 1.1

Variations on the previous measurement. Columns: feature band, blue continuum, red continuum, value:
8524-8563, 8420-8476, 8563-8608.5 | 2.7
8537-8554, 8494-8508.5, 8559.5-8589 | 2.0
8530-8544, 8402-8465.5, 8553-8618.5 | 1.7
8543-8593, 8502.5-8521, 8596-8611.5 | 0.8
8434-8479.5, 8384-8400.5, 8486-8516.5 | -0.9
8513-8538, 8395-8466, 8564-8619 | 0.5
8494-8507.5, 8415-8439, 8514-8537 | 0.7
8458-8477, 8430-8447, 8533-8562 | -0.6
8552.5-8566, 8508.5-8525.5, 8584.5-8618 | 0.0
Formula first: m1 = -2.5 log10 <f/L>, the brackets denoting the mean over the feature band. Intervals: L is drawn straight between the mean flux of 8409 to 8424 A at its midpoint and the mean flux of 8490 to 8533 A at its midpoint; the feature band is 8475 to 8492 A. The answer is -0.019 mag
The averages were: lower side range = 45.8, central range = 44.9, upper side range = 43.4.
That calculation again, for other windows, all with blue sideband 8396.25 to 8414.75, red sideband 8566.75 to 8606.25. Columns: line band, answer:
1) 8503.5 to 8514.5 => 0.01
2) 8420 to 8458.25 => 0.01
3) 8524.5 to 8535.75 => 0.02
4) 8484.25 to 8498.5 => 0.05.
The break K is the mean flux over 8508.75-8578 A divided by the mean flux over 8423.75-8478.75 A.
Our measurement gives 0.94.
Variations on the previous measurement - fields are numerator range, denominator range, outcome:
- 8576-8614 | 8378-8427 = 0.95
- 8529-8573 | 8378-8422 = 0.91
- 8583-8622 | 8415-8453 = 0.96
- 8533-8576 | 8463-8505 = 0.95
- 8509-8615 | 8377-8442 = 0.94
